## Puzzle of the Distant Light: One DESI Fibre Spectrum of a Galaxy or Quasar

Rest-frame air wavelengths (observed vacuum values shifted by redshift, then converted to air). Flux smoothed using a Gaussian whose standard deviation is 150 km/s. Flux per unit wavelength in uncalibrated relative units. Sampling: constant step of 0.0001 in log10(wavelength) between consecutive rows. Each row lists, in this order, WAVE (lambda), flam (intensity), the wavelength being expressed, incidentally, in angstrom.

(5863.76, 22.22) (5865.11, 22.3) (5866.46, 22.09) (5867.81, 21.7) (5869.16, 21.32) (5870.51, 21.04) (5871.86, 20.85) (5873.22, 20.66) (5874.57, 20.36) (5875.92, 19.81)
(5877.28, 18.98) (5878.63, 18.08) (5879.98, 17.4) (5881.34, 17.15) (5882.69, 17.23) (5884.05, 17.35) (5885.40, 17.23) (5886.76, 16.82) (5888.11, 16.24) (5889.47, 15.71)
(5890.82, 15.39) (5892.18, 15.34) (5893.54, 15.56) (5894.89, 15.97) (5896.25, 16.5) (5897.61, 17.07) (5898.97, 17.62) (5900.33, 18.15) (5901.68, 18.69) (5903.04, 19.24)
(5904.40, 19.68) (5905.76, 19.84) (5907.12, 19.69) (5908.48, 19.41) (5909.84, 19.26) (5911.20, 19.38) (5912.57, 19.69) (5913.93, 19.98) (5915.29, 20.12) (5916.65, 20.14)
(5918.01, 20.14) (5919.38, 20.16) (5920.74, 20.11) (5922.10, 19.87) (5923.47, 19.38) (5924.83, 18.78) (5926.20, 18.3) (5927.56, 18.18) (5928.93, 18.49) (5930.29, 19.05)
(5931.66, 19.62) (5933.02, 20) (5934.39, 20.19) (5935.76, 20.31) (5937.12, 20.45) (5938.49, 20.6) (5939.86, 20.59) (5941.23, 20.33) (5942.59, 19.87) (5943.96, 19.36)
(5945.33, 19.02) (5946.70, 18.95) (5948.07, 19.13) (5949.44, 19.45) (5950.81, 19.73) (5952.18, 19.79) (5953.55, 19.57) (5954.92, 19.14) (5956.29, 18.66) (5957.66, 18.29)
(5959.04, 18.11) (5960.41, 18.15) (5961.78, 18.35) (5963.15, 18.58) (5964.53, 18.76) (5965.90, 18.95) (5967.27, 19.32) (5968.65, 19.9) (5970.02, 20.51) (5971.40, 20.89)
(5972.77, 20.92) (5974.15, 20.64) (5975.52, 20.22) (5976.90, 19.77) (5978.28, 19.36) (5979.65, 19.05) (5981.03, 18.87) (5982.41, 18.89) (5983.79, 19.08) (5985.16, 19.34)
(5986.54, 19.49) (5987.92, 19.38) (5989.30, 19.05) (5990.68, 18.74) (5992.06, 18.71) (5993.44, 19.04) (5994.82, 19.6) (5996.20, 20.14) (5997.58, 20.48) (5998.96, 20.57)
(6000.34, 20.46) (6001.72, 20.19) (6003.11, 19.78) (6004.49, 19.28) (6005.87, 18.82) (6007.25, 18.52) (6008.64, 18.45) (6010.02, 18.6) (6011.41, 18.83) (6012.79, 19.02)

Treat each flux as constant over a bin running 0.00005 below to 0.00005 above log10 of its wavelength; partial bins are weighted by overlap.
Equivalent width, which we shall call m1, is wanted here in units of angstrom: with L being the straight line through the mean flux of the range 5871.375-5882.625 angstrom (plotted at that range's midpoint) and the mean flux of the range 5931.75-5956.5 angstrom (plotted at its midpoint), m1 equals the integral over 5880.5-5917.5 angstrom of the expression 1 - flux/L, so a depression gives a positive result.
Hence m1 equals 2.5 angstrom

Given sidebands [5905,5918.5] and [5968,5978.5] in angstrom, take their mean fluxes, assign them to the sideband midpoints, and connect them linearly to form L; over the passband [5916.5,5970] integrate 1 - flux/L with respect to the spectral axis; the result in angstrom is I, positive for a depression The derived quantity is 1.8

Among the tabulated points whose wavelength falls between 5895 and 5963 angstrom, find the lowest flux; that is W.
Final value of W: 16.5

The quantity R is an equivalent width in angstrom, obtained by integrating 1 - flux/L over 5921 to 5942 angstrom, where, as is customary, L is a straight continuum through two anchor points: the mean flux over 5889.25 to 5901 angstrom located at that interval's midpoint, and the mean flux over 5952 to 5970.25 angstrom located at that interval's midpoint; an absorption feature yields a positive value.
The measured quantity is -2.1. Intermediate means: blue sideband 16.4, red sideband 19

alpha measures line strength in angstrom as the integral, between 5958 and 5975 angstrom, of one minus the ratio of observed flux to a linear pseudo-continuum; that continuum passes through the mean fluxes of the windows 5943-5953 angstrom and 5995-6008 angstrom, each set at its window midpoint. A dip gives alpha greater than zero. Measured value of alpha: 0.1 angstrom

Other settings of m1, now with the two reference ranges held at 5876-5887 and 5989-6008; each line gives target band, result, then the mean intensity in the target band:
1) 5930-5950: -1.3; 19.8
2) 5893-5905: 0.2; 17.6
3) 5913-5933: -1.2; 19.5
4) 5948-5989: -0.6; 19.3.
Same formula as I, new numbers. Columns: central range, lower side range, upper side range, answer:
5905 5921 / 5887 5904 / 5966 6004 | -2.2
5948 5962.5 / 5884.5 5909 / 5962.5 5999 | 0.0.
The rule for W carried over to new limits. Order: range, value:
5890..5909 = 15.34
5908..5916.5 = 19.26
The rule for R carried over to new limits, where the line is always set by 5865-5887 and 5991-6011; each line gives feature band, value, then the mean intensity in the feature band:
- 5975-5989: 0.08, 19.3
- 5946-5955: 0.01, 19.4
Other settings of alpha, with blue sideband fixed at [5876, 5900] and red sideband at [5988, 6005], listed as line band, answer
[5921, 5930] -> -0.53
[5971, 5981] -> -0.46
